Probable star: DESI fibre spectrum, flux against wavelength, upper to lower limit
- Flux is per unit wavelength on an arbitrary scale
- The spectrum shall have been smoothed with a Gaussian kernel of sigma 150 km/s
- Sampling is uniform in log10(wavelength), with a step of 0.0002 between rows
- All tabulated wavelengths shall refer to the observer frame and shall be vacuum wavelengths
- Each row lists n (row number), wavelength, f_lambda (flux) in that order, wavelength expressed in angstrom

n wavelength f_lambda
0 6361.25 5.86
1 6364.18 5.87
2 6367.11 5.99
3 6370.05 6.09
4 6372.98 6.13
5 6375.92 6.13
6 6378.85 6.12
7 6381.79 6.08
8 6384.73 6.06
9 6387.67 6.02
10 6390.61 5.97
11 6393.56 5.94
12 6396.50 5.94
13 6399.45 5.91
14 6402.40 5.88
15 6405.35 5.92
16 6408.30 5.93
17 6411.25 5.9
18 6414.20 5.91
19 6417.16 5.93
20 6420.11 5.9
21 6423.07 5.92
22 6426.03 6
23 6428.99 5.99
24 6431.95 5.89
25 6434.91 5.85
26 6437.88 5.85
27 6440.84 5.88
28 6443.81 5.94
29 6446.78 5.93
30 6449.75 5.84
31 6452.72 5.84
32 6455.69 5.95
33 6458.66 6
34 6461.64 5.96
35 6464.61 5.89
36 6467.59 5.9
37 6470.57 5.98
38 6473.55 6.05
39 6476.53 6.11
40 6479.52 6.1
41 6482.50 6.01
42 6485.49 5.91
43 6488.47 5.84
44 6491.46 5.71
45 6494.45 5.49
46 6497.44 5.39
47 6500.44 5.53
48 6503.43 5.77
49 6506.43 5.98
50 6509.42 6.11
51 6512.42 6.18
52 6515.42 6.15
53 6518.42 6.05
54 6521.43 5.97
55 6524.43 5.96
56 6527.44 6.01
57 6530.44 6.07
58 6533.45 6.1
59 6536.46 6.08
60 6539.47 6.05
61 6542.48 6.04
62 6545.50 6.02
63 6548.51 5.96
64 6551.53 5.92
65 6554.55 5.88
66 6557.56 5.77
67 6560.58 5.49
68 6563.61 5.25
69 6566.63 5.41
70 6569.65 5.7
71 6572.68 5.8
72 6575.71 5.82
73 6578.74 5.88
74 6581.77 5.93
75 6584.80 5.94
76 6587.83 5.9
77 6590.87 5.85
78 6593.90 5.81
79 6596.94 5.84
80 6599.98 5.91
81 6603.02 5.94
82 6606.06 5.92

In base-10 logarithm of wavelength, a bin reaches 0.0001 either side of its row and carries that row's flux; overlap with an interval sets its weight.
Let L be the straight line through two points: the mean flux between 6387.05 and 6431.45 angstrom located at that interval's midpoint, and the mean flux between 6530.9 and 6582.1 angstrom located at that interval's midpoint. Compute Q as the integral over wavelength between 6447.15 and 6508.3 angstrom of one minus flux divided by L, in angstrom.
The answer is 0.2 angstrom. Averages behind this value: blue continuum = 5.93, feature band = 5.87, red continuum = 5.83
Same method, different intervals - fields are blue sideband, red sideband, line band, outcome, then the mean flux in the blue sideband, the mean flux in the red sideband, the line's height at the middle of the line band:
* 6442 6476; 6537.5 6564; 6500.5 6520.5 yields -0.4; 5.94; 5.85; 5.89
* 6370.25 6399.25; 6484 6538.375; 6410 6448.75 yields 0.5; 6.04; 5.91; 5.99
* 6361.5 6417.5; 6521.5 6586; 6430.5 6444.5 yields 0.2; 5.98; 5.86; 5.95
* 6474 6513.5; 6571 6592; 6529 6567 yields 0.0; 5.86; 5.87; 5.87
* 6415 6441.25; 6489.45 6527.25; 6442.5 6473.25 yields -0.2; 5.91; 5.86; 5.89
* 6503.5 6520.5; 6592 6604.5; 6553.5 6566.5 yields 0.9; 6.06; 5.87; 5.96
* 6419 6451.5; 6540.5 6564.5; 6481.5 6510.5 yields 0.5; 5.91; 5.81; 5.86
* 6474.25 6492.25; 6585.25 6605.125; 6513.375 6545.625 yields -0.7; 5.96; 5.88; 5.93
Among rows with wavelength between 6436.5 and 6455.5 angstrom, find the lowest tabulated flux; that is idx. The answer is 5.84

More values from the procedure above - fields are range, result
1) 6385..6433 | 5.88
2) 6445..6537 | 5.39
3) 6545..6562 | 5.49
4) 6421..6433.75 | 5.89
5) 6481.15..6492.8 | 5.71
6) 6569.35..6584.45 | 5.7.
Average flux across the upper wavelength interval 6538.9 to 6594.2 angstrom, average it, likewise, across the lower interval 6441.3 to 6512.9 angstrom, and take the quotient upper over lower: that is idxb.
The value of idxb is 0.99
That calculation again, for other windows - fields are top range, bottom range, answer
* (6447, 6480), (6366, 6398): 0.99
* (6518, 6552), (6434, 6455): 1.02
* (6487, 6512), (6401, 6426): 0.97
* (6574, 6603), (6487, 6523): 1.01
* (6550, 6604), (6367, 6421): 0.97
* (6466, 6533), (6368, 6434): 0.99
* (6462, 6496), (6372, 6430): 0.99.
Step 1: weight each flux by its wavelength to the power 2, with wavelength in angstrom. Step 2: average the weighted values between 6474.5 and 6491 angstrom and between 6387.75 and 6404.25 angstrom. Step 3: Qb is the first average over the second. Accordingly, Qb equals 1.04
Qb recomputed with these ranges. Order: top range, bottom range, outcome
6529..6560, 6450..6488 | 1.02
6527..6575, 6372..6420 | 1.02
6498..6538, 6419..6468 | 1.04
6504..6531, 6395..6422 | 1.06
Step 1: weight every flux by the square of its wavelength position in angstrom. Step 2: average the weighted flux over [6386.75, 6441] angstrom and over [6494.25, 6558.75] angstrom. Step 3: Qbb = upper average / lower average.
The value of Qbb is 1.04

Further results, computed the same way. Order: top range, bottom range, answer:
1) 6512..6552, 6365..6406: 1.05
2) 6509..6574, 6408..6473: 1.03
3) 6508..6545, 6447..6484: 1.03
